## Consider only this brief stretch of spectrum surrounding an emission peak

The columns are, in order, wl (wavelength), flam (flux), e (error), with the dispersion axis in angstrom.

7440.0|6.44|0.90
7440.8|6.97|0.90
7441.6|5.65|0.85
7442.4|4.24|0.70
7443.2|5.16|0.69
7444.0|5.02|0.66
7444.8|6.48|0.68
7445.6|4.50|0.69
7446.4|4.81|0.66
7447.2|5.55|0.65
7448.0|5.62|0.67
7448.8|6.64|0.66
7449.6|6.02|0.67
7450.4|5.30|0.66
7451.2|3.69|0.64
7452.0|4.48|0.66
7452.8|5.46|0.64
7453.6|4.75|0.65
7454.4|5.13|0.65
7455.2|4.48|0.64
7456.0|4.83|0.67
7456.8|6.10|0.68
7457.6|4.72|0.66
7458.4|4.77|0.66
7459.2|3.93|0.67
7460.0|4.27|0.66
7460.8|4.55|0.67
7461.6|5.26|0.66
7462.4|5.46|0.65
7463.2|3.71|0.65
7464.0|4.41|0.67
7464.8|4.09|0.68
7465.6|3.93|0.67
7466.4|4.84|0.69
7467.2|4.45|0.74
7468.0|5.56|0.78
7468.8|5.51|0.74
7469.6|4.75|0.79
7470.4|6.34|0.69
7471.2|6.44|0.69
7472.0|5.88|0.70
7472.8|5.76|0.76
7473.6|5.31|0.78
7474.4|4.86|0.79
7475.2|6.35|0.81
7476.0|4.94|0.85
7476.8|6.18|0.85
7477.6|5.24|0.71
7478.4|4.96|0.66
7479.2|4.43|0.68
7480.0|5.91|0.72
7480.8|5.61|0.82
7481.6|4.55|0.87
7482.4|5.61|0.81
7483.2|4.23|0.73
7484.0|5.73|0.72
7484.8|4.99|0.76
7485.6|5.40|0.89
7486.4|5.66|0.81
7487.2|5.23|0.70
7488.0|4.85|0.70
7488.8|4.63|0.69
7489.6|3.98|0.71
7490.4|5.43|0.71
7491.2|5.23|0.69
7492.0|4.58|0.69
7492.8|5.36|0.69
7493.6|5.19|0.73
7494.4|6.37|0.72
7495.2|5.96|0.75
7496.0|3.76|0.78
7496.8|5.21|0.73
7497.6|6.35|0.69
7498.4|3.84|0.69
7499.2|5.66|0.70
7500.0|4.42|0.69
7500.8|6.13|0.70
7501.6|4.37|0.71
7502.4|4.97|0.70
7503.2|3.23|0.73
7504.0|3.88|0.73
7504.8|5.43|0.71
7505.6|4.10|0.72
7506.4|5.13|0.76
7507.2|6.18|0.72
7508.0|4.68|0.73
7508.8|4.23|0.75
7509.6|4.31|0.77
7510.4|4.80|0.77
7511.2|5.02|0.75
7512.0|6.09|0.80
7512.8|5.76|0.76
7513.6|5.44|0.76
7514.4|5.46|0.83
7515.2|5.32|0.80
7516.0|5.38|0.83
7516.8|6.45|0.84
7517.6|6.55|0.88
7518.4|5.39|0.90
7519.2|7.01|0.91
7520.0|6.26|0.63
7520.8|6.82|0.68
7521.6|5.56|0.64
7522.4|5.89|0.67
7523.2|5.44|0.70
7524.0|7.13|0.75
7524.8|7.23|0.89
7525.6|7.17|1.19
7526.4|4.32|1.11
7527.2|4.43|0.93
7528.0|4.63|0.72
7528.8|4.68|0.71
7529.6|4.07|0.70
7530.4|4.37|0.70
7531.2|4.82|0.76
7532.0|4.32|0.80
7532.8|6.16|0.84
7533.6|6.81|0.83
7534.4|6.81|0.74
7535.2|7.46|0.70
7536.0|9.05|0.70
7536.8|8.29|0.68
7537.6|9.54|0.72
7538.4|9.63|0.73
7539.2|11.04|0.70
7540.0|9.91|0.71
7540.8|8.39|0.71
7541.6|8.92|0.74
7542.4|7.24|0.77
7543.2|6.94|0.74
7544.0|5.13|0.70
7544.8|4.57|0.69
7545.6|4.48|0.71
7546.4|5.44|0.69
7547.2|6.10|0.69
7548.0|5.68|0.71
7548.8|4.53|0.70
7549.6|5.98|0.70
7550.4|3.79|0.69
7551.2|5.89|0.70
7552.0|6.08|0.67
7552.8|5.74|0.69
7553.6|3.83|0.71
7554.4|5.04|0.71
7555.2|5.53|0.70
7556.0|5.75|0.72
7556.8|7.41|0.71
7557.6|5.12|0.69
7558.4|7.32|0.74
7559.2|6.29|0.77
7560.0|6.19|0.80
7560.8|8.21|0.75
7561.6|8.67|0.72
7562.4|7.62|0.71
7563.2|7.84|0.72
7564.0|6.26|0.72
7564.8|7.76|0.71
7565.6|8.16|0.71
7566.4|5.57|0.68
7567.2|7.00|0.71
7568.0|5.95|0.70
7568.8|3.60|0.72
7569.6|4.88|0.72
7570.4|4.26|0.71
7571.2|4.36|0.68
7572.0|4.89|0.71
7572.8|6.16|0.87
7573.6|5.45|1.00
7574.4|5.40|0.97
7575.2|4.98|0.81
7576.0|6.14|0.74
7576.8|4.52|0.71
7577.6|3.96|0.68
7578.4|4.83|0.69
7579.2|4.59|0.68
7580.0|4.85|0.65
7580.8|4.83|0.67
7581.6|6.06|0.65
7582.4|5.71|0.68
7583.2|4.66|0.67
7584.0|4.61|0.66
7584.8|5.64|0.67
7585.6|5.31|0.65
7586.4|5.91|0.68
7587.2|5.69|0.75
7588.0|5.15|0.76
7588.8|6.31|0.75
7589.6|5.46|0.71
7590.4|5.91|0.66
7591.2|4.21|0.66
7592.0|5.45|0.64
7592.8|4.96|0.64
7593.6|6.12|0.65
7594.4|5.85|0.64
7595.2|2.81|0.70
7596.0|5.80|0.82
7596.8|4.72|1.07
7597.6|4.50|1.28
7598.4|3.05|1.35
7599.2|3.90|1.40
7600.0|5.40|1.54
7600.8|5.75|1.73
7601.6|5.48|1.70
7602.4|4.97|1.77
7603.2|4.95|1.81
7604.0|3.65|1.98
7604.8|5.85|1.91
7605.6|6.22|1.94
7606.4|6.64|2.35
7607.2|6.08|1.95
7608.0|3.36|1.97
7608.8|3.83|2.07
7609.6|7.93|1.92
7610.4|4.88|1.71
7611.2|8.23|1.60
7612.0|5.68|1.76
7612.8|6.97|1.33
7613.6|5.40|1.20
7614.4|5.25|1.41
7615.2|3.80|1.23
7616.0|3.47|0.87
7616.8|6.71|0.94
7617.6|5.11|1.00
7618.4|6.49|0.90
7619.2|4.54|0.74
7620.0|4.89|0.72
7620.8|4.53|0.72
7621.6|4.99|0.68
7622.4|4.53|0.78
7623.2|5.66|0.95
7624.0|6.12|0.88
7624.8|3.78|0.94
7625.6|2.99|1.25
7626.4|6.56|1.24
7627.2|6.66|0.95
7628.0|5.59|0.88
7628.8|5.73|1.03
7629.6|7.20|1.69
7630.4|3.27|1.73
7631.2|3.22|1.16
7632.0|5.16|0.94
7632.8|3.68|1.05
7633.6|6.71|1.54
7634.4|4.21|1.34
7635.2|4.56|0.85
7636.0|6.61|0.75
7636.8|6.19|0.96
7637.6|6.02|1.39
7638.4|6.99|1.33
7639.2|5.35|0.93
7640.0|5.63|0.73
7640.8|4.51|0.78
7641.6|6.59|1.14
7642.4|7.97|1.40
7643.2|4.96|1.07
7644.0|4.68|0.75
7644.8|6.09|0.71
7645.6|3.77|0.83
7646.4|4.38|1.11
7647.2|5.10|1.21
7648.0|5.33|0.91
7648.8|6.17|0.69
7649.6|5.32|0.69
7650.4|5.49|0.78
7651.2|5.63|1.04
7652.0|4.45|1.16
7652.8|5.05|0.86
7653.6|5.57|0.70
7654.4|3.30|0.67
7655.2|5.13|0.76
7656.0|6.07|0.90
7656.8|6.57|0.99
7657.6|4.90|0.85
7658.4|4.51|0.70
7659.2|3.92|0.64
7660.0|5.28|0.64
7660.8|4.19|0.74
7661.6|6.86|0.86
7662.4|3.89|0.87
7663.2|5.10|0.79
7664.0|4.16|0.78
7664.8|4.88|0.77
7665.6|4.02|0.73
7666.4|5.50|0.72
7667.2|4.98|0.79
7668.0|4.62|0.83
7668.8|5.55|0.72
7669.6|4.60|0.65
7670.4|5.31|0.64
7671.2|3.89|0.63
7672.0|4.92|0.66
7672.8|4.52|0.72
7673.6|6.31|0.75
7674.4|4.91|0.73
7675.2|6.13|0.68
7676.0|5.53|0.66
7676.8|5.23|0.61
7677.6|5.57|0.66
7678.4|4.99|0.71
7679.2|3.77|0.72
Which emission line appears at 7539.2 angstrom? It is H-alpha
